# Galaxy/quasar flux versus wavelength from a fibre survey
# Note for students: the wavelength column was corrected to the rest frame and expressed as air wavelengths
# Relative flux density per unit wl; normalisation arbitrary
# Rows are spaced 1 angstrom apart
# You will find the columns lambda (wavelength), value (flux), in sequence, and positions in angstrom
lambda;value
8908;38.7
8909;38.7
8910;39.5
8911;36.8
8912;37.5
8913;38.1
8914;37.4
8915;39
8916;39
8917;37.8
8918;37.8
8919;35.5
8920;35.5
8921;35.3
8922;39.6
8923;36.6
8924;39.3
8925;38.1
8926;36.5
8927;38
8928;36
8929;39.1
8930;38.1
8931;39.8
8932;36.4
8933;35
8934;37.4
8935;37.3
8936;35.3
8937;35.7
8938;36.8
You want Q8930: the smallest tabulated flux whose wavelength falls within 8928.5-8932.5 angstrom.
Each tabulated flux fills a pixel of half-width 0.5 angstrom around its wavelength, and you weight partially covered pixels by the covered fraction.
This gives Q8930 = 36.4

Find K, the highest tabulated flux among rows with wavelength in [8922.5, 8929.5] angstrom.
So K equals 39.3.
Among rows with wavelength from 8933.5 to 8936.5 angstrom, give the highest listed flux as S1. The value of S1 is 37.4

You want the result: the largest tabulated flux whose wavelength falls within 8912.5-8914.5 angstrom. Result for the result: 38.1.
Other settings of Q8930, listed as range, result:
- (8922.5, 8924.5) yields 36.6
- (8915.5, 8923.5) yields 35.3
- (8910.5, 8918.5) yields 36.8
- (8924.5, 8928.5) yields 36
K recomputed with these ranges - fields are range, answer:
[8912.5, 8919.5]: 39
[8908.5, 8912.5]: 39.5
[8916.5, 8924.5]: 39.6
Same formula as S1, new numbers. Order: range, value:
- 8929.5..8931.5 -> 39.8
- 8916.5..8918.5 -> 37.8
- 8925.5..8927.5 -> 38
